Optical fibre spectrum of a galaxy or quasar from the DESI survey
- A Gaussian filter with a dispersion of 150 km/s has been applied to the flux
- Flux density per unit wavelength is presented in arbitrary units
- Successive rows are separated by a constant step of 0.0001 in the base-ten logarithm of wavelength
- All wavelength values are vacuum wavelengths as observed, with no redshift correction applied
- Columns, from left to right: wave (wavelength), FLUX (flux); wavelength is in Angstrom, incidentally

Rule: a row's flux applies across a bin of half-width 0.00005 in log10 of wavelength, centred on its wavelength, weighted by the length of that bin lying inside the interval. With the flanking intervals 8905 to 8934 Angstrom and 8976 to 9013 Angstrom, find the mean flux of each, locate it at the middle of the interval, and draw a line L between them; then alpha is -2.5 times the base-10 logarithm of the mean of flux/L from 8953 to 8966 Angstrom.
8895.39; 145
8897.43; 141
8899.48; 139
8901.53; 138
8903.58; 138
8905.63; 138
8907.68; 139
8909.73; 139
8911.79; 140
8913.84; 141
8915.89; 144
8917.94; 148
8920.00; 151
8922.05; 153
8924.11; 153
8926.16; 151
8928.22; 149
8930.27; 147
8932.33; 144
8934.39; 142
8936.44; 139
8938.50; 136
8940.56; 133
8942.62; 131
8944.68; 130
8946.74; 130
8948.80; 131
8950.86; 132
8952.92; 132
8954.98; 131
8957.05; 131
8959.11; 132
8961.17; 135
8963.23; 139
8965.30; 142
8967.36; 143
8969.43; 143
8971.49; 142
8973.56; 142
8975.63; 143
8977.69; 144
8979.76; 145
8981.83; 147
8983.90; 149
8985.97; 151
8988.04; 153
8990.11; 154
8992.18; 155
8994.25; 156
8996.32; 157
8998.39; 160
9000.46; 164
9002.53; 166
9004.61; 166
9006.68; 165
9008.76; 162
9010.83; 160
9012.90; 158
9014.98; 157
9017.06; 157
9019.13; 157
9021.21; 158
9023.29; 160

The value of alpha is 0.13 mag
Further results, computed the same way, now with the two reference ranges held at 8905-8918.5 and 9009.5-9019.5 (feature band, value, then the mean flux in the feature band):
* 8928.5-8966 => 0.09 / 136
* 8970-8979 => 0.06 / 143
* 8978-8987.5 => 0.04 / 148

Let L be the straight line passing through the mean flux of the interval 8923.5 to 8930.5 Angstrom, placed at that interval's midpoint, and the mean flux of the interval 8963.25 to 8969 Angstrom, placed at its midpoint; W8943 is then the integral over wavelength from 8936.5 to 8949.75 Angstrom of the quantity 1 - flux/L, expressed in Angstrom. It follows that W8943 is 1.3 Angstrom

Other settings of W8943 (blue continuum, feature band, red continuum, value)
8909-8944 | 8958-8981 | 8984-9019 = 1.7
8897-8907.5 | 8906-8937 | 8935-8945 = -2.0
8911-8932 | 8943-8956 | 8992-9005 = 1.8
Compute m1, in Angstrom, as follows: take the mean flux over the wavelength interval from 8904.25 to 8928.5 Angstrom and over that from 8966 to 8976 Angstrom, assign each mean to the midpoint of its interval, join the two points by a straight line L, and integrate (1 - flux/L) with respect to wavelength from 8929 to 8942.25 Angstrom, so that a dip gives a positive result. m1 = 0.4 Angstrom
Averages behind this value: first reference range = 145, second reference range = 143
